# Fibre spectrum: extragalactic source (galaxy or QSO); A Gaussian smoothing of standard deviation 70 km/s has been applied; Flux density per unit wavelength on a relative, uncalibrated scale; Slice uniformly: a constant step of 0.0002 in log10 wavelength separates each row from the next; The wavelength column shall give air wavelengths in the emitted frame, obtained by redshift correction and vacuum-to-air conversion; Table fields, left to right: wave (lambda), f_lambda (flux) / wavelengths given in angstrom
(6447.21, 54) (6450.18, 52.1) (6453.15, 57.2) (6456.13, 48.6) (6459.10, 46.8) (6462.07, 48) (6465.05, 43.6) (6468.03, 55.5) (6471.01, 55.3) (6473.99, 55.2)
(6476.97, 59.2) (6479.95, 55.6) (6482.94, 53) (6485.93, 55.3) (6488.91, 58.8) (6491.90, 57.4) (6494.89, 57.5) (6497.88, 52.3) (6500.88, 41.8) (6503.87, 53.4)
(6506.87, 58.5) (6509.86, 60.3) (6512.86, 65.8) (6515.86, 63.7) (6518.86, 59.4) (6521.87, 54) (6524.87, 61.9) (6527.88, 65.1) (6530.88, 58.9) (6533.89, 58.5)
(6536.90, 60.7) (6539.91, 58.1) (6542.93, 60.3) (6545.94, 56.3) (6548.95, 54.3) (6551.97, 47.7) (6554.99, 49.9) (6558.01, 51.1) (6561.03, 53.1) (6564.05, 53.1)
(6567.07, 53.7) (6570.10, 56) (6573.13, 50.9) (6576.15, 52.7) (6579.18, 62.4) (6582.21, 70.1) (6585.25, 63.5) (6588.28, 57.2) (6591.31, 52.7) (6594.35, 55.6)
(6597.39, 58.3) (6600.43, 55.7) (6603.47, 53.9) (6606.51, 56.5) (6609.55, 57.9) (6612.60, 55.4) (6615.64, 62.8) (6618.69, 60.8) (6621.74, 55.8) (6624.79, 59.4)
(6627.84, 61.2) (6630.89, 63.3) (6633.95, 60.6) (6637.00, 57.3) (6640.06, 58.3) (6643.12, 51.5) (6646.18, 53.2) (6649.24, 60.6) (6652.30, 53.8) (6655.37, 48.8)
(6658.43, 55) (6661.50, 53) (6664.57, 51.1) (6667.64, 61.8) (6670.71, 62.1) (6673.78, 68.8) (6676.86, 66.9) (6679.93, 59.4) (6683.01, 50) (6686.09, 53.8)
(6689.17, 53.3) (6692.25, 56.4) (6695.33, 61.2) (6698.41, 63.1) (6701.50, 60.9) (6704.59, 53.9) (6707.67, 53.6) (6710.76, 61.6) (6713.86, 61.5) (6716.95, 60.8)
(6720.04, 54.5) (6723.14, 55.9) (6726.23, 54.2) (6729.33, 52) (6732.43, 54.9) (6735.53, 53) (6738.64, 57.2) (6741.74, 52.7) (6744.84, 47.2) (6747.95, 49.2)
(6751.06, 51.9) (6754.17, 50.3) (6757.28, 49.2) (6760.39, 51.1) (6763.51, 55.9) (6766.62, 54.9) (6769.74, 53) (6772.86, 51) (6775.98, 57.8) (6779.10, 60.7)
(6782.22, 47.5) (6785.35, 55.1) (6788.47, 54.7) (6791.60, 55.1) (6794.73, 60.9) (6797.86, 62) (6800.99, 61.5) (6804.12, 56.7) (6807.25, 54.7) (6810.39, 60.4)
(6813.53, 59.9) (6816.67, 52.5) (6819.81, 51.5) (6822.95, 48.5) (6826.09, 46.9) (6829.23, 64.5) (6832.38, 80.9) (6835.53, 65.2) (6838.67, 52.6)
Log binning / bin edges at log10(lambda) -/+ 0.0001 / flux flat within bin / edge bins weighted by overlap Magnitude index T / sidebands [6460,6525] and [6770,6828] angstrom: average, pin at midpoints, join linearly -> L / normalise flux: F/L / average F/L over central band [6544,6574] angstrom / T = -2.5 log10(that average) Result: 0.05 mag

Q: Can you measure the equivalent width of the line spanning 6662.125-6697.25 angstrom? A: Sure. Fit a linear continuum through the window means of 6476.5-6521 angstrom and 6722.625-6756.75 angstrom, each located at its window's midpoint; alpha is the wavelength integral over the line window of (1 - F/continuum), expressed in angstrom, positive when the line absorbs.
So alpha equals -3.3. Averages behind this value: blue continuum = 56.7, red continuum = 52.4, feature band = 58.5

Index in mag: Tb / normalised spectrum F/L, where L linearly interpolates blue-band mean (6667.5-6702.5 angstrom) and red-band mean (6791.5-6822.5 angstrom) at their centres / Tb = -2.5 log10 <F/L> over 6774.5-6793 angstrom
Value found 0.05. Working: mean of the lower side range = 59.7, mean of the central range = 55.1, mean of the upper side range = 57.3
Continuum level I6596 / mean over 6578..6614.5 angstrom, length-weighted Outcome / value 58.3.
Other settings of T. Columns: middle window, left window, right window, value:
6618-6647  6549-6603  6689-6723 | -0.028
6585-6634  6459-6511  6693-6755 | -0.064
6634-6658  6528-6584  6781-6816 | 0.027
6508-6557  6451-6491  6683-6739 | -0.082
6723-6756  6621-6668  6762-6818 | 0.079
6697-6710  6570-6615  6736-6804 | -0.050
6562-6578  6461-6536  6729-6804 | 0.047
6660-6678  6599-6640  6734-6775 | -0.081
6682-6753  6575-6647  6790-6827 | 0.033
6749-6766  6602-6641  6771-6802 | 0.102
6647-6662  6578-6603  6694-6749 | 0.065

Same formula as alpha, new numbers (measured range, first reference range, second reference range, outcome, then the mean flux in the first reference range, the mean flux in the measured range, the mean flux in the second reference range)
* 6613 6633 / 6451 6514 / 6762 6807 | -1.9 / 54.2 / 60.3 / 56.2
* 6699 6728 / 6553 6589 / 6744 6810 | -1.4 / 56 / 57.6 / 54.5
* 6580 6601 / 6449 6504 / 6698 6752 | -2.0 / 53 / 59.3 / 55.3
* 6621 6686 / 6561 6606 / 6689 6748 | -1.5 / 56.7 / 57.6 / 56.1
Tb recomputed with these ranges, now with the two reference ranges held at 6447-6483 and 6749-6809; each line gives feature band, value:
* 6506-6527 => -0.15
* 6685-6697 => -0.04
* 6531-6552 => -0.08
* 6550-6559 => 0.07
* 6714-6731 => -0.03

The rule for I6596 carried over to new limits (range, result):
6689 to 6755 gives 55.5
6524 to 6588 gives 57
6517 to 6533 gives 59.9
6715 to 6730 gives 55.9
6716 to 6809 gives 54.5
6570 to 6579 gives 54.1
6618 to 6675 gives 57.6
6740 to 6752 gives 50.3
